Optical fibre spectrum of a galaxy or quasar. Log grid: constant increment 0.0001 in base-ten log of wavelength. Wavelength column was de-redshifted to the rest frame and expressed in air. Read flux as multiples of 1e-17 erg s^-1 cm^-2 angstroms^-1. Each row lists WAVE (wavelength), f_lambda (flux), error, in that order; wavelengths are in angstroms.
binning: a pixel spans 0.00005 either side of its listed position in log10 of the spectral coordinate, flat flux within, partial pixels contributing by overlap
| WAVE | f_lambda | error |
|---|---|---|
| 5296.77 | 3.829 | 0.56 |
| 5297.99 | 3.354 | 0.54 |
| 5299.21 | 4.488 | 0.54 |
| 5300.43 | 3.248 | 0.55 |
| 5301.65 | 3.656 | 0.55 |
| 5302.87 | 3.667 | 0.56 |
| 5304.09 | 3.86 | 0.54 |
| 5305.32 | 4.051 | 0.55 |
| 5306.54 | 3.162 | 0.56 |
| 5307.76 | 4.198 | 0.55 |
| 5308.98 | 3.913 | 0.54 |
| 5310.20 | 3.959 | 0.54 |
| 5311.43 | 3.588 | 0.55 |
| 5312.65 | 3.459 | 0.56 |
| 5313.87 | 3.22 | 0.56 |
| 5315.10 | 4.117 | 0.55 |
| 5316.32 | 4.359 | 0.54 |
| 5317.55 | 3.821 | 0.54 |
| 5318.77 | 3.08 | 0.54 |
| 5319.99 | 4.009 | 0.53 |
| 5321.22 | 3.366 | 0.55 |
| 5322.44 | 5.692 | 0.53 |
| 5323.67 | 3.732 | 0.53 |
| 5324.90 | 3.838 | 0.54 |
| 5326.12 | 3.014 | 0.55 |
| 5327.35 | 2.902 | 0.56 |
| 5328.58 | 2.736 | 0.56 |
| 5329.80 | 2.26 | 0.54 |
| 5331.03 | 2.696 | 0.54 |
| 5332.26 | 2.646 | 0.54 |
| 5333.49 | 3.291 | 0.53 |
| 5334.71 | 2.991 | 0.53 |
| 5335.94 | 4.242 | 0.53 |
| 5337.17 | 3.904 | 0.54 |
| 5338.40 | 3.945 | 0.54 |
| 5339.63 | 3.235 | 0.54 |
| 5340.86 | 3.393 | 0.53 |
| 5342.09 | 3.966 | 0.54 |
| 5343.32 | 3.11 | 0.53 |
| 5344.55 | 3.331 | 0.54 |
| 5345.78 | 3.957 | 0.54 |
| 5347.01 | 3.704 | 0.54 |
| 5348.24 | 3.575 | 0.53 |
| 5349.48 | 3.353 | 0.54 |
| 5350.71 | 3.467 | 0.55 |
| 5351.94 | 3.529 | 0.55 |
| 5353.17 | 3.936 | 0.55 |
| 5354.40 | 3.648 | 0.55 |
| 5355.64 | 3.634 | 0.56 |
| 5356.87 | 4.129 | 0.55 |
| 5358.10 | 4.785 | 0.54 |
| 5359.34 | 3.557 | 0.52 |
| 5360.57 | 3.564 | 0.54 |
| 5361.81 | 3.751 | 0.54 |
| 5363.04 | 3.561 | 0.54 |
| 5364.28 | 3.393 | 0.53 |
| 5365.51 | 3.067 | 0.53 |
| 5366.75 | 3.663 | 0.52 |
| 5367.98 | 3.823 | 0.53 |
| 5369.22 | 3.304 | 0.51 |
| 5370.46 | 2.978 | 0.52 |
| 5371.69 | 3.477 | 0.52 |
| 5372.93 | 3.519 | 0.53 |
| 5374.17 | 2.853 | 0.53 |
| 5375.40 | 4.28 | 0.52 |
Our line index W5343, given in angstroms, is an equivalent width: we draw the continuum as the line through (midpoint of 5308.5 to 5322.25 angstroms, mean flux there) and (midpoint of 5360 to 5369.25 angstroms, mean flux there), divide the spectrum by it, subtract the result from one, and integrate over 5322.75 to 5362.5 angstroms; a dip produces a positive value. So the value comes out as 1.34 angstroms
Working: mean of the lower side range 3.78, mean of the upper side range 3.53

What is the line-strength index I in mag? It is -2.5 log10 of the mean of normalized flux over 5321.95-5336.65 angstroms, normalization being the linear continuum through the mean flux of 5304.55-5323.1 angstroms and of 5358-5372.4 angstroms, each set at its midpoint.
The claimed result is 0.14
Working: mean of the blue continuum 3.87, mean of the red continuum 3.53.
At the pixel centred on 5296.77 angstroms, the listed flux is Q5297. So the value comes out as 3.829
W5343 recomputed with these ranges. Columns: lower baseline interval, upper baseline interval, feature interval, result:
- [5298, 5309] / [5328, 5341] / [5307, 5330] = -1.06 angstroms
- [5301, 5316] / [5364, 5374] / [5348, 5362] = -1.15 angstroms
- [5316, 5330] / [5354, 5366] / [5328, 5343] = 1.49 angstroms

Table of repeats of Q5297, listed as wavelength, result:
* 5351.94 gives 3.529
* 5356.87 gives 4.129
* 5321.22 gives 3.366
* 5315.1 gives 4.117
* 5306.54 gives 3.162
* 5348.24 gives 3.575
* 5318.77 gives 3.08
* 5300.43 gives 3.248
